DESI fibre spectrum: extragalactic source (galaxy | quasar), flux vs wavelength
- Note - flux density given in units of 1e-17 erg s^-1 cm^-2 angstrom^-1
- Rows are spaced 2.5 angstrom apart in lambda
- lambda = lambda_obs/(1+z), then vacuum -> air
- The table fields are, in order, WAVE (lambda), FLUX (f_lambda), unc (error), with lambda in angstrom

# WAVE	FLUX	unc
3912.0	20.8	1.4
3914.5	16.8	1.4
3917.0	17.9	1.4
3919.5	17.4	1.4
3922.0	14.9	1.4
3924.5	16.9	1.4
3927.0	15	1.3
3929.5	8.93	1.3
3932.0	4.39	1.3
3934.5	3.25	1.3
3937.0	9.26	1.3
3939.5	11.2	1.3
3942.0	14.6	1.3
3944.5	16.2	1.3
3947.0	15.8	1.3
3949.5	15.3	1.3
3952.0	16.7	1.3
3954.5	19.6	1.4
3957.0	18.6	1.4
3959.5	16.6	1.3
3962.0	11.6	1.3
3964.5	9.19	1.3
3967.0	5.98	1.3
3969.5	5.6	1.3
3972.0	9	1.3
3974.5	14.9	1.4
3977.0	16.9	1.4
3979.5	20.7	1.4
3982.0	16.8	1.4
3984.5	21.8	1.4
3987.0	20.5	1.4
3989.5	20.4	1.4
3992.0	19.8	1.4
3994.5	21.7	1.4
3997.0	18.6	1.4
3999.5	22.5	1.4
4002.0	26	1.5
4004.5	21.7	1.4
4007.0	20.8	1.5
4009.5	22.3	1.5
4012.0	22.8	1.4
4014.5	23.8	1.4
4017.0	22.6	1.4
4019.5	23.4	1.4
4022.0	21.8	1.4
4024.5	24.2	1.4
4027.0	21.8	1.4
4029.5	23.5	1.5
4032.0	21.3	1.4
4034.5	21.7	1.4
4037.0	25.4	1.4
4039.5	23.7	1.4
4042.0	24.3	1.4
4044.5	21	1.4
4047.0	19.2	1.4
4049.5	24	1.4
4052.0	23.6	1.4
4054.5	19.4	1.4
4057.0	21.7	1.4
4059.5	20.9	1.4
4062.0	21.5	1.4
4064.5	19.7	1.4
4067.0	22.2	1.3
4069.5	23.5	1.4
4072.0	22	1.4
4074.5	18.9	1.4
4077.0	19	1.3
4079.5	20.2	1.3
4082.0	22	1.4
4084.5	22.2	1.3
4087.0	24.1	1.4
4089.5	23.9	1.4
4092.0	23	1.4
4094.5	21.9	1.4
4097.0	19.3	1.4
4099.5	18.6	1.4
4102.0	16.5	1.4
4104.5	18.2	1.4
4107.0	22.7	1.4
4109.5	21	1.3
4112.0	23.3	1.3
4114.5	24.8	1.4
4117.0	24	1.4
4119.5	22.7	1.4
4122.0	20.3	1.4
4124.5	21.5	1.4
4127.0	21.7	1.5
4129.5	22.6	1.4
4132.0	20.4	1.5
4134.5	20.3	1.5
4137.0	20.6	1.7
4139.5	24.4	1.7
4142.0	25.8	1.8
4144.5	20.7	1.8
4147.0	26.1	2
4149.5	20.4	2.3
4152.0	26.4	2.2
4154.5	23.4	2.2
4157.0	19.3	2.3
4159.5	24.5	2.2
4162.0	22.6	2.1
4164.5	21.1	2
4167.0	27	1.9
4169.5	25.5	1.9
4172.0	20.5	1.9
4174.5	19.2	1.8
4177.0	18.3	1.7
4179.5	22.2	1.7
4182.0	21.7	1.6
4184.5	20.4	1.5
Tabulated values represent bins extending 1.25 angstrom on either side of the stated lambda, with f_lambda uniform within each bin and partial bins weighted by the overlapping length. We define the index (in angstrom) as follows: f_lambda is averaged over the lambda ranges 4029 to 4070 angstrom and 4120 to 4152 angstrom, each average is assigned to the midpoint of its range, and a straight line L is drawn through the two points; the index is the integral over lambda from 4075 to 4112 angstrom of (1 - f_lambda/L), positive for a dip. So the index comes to 2.1 angstrom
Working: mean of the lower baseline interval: 22.1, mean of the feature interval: 20.9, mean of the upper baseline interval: 22.3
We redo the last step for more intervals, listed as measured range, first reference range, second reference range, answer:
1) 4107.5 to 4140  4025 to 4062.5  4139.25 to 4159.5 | 1.4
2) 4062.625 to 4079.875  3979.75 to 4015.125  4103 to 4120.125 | 0.9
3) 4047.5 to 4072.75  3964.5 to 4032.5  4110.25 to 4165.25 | -1.1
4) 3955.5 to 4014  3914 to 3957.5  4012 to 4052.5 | 3.1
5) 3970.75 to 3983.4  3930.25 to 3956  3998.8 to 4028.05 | 1.4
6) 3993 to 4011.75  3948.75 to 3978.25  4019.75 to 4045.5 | -3.3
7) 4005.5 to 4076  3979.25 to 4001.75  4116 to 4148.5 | -3.3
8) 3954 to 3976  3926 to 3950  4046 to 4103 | 1.6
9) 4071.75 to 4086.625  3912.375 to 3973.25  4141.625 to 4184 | -1.5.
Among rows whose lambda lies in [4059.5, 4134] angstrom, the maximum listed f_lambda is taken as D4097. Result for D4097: 24.8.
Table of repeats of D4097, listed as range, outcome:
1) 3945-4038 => 26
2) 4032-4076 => 25.4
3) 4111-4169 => 27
